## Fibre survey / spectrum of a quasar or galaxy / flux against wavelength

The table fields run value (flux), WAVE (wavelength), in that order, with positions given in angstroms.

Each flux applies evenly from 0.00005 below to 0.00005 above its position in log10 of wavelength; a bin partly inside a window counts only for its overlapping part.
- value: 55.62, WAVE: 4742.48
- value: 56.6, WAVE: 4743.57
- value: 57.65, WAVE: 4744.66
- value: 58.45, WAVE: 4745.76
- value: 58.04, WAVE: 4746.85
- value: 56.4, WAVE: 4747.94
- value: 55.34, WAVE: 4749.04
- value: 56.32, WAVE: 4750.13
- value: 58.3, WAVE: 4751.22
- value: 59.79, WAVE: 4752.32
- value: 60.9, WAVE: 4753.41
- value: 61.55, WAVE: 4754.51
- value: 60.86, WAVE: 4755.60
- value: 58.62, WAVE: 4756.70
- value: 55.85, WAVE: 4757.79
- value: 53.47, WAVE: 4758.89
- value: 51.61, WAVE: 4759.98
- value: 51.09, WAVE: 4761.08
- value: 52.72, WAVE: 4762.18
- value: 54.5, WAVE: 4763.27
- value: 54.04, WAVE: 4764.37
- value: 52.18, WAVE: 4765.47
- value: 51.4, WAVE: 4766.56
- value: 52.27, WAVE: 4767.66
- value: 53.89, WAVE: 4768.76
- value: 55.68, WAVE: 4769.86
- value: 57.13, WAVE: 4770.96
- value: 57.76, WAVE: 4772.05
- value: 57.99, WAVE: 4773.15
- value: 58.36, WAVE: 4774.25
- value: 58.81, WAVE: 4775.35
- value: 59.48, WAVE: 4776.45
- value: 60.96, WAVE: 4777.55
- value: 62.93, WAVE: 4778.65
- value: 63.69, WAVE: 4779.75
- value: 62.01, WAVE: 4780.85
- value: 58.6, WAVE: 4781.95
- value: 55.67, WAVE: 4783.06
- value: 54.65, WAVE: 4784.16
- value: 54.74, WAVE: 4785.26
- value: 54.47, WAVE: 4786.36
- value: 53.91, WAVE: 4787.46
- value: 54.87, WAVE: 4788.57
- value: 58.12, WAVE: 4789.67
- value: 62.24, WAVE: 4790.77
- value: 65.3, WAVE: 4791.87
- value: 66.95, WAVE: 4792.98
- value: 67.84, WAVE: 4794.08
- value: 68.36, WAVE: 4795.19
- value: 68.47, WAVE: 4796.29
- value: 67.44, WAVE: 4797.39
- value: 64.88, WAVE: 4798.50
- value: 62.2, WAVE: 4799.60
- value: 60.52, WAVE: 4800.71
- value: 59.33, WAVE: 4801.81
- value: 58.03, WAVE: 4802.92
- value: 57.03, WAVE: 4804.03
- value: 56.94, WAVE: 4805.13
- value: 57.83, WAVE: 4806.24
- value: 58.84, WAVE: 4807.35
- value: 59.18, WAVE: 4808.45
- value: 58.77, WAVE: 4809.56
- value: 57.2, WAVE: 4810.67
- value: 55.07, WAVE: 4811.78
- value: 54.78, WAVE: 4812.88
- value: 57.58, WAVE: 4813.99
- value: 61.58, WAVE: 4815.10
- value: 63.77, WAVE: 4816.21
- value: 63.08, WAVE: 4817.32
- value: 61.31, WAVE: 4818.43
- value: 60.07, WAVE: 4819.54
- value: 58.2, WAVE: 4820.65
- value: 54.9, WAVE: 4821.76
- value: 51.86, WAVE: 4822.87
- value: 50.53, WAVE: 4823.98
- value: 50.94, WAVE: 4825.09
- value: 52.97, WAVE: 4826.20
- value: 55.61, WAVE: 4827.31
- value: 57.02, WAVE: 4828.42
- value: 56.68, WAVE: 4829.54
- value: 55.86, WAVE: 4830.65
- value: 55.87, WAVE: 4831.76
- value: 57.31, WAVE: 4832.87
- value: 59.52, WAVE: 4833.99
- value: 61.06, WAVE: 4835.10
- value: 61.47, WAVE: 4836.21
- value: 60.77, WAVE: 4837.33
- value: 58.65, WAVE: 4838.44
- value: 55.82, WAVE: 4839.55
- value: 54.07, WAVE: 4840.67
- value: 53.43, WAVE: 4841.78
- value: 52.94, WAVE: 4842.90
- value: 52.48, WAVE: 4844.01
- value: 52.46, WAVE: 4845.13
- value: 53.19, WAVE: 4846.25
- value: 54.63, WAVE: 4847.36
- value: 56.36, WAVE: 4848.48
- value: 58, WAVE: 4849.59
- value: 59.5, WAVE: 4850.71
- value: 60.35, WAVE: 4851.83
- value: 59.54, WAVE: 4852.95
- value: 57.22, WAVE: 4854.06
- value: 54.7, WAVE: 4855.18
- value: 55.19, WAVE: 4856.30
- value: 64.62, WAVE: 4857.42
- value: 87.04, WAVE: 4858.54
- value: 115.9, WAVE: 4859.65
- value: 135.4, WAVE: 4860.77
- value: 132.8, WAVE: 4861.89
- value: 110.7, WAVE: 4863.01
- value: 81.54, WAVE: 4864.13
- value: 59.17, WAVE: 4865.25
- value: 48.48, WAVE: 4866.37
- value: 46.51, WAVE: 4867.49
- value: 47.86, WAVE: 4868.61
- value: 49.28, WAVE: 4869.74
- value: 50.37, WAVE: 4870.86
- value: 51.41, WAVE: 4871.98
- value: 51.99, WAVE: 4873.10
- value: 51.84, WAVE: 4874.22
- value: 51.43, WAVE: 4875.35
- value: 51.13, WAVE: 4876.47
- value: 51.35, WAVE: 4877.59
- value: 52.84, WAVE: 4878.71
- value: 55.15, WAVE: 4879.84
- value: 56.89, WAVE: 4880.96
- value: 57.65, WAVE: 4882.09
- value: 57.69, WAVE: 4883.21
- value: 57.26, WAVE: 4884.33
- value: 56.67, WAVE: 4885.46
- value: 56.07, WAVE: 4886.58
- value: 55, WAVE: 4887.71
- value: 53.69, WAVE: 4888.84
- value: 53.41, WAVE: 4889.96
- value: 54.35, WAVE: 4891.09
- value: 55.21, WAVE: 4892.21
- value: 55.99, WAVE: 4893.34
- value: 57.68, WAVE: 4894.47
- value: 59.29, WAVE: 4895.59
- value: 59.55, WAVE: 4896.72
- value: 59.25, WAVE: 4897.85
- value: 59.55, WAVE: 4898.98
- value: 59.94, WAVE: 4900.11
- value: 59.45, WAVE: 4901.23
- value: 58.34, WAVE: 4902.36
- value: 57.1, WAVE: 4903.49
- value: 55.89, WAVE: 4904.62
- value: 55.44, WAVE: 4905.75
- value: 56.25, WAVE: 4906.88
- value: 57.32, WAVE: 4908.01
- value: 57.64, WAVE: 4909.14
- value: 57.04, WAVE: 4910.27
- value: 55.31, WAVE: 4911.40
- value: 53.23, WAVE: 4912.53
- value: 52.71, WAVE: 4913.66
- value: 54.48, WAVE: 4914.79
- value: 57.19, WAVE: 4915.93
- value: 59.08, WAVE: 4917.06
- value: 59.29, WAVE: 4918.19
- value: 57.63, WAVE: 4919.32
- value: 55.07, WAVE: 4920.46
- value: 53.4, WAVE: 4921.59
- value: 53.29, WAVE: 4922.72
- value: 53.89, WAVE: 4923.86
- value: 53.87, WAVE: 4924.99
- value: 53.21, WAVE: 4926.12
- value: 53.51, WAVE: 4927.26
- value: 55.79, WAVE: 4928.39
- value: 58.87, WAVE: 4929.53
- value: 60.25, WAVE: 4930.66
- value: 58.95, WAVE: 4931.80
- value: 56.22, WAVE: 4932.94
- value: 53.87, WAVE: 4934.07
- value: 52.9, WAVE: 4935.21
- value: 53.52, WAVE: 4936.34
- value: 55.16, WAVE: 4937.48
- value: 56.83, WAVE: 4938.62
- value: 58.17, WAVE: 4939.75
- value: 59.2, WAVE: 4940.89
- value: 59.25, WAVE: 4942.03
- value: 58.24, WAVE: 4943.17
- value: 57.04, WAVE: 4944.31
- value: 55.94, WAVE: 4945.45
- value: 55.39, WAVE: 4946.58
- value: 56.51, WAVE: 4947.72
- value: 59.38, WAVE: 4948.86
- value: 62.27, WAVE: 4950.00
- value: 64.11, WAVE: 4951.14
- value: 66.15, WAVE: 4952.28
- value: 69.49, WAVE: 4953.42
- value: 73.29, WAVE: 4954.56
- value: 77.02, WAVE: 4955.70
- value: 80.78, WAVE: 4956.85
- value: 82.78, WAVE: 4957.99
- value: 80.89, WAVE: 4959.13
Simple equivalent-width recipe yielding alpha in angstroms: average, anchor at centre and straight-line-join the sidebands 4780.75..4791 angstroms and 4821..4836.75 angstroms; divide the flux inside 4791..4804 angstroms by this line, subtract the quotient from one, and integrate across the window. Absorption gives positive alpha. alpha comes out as -1.8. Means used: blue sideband 56.5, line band 64.1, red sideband 55.9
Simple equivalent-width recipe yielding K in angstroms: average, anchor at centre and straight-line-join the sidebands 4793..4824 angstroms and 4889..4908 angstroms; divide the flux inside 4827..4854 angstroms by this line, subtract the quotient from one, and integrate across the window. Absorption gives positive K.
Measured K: 1.05 angstroms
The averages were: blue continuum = 60.1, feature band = 56.8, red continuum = 57.2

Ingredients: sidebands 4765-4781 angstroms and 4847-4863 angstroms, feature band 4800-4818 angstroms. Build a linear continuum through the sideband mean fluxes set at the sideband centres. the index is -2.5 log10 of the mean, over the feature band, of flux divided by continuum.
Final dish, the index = 0.13 mag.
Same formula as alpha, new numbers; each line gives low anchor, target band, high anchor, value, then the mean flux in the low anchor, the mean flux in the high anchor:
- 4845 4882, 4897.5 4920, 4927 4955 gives 1.5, 64.4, 58.8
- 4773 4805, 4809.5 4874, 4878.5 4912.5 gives -3.3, 60.6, 56.7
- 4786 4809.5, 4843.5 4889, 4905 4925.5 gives -3.8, 61.1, 55.7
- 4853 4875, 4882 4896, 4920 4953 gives 2.1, 70.7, 57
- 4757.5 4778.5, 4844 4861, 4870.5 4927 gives -3.4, 55.4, 55.6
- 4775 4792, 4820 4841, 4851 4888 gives 1.9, 58.6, 64.6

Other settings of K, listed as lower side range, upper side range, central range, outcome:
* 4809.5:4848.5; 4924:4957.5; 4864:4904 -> 2.0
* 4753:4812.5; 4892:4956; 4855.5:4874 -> -4.9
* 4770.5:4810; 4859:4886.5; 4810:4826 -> 1.3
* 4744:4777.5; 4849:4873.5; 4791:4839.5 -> 3.3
